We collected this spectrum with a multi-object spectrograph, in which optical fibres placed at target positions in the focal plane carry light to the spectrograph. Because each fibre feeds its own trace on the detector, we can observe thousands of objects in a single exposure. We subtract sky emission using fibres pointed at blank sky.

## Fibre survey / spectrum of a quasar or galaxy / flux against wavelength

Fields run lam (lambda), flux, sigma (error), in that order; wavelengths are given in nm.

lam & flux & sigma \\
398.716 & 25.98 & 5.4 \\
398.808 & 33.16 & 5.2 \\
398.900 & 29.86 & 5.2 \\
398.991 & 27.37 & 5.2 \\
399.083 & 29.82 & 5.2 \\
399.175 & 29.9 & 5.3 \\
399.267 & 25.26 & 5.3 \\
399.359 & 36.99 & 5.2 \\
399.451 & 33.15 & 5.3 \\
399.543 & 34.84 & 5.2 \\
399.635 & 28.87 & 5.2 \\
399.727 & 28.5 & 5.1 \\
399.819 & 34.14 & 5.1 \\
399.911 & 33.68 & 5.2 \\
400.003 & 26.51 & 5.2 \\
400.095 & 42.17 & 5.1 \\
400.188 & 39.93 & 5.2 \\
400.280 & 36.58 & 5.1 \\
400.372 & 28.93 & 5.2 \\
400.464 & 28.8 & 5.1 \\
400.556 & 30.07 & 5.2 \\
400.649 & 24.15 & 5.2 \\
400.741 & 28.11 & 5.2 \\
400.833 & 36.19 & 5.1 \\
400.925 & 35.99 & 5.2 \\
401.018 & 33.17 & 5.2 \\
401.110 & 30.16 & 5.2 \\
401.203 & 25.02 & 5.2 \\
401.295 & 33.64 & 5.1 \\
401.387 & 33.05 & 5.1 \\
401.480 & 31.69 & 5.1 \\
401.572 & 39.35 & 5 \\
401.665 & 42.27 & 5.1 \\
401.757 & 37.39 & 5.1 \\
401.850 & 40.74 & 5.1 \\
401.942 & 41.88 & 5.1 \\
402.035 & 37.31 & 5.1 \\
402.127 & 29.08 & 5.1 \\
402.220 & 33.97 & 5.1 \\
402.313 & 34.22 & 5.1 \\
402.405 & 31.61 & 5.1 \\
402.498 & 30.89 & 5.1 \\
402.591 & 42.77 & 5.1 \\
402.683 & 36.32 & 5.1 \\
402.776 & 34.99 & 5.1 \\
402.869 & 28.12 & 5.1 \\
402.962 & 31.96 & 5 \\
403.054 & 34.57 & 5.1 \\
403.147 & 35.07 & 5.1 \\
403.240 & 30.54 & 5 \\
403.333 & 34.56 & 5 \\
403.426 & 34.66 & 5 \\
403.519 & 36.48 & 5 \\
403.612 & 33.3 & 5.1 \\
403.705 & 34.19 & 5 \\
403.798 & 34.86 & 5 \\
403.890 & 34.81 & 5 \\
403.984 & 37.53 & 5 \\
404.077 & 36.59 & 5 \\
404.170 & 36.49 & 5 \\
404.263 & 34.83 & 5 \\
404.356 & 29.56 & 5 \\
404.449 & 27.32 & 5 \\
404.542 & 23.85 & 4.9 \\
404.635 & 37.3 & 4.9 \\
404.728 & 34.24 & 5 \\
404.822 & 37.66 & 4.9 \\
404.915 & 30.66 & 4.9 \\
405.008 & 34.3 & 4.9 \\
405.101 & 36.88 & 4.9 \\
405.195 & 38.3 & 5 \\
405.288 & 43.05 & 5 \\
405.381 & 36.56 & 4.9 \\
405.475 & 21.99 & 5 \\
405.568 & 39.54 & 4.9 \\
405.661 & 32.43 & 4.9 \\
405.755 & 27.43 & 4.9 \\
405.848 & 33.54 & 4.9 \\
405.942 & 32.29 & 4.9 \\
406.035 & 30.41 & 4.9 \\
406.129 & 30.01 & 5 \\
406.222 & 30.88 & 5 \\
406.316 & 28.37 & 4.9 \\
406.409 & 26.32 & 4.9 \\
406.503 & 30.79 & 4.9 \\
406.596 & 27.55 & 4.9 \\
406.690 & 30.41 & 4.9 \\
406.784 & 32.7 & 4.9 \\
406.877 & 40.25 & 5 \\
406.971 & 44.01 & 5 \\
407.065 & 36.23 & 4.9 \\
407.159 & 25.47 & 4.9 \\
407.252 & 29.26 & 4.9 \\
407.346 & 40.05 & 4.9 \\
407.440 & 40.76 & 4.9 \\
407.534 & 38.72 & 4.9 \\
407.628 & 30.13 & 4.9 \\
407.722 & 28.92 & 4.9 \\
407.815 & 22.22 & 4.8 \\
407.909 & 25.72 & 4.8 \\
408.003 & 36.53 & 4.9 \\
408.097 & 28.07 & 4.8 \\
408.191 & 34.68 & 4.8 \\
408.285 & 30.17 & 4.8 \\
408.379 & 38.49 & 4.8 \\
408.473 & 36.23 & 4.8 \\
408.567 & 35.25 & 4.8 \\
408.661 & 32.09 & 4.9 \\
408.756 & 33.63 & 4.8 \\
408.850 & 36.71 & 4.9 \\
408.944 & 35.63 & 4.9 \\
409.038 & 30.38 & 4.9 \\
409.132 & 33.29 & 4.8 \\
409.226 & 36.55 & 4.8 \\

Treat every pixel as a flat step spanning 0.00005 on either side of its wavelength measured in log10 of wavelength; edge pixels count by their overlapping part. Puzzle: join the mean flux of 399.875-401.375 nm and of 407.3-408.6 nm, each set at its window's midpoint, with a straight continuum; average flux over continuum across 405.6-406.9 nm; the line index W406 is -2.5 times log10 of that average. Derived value 0.07 mag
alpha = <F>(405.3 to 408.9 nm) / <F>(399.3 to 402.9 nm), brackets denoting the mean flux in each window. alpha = 1.0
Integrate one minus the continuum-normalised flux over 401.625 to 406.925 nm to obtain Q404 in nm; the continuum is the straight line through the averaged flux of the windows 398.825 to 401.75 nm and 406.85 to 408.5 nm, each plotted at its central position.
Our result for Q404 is -0.134 nm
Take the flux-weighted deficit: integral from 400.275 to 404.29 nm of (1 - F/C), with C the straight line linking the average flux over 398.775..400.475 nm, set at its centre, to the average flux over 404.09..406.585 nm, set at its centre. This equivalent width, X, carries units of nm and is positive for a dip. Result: -0.21 nm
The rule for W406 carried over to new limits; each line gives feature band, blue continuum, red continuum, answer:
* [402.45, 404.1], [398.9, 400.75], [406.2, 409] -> -0.080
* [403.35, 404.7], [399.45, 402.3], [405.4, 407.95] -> -0.037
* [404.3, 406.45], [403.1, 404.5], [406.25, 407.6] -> 0.047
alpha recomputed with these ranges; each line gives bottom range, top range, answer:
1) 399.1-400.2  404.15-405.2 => 1.02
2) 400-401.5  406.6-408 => 1.03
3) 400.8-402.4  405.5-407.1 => 0.93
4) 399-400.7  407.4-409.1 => 1.04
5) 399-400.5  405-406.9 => 1.01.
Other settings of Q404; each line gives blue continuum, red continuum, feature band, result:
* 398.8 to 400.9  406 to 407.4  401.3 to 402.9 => -0.19 nm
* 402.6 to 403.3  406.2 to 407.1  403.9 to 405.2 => -0.02 nm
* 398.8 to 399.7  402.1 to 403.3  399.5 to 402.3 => -0.13 nm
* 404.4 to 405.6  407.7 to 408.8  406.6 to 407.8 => -0.06 nm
